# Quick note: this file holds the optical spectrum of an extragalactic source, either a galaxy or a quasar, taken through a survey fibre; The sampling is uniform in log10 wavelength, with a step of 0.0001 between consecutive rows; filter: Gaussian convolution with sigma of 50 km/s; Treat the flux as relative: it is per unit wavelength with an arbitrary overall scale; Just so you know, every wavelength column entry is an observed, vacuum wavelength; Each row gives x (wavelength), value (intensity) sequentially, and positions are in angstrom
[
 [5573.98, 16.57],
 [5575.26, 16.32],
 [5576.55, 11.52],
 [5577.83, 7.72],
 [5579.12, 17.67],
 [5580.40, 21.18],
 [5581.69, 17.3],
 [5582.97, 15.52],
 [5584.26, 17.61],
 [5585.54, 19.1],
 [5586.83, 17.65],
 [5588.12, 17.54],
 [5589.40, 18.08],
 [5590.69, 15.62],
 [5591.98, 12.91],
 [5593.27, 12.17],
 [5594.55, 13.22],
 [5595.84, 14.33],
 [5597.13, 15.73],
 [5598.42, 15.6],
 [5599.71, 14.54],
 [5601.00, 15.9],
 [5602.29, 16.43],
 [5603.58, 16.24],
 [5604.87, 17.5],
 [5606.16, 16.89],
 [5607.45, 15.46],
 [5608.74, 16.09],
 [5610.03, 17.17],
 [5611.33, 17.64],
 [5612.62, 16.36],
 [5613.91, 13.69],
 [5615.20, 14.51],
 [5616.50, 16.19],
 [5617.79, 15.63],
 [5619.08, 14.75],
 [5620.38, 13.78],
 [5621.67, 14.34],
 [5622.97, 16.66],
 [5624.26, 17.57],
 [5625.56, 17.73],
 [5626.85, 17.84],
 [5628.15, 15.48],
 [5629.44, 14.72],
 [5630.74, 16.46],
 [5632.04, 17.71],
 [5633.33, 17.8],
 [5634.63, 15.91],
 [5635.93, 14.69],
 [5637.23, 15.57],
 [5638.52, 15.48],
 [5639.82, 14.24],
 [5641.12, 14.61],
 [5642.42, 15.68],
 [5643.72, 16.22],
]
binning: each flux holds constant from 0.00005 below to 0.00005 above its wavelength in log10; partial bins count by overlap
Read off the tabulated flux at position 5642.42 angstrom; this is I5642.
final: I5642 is 15.68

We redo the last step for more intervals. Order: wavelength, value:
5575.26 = 16.32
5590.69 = 15.62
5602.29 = 16.43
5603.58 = 16.24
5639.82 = 14.24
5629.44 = 14.72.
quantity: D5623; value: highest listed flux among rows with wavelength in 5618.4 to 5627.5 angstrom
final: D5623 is 17.84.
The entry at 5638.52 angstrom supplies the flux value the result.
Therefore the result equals 15.48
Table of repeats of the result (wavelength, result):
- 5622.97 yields 16.66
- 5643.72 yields 16.22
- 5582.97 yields 15.52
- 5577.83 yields 7.72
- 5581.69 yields 17.3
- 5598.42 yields 15.6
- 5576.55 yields 11.52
